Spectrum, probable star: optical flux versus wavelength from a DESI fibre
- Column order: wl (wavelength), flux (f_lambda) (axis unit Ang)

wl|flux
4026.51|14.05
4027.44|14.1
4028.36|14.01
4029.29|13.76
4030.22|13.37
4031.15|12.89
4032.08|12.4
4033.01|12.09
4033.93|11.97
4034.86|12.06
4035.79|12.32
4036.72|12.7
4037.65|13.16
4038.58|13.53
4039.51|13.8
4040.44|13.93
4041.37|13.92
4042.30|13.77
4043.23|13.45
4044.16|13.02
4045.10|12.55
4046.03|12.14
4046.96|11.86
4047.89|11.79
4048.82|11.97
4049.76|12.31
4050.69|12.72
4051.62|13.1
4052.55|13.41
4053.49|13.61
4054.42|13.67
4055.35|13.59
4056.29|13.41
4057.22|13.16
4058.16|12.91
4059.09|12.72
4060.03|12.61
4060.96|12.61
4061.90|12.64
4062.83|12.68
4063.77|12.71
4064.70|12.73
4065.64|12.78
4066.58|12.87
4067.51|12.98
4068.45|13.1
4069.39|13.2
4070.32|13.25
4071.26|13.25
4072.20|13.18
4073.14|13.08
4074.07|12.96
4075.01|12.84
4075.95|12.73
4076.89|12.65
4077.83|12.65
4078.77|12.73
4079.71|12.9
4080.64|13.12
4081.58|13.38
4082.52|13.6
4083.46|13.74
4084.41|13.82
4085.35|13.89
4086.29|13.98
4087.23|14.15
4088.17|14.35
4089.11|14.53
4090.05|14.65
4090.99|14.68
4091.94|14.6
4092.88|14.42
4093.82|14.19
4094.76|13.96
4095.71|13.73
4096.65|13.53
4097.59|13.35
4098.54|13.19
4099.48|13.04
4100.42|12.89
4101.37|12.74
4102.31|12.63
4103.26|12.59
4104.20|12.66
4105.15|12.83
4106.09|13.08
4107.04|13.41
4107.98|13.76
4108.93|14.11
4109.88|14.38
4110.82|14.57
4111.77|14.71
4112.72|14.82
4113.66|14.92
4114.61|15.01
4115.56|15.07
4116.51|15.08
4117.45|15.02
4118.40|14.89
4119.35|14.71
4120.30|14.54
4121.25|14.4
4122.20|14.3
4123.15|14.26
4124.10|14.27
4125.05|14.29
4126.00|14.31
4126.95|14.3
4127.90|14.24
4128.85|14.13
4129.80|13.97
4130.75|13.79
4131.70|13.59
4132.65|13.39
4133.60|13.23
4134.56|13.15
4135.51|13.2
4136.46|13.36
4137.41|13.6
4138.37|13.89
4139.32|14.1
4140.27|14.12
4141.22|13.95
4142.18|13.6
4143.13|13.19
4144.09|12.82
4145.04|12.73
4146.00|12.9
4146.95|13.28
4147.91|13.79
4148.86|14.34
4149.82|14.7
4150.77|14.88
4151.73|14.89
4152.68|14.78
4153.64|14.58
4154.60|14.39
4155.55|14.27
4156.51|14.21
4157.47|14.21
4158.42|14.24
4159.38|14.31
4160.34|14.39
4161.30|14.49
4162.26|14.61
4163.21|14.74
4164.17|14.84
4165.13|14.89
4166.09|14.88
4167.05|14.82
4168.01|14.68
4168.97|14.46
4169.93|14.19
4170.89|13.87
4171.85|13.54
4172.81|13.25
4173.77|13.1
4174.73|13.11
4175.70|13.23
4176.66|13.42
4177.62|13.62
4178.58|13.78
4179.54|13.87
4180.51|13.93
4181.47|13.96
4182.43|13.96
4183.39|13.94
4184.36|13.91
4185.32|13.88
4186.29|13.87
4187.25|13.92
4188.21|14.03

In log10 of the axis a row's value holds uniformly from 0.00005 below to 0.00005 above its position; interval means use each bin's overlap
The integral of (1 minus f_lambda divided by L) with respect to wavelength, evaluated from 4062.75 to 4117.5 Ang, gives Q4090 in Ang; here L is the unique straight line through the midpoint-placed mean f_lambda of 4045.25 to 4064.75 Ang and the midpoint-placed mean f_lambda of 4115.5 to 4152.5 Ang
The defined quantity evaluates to -1.0 Ang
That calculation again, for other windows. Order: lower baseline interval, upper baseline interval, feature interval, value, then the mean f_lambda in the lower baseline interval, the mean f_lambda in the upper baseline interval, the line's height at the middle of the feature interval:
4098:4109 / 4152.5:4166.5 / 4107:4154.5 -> -1.3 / 13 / 14.5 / 13.8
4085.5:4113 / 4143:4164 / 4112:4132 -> -0.8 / 13.8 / 14.2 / 13.9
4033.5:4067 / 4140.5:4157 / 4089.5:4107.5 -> -0.1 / 12.9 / 14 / 13.4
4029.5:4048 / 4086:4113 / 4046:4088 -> 0.8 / 12.9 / 13.8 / 13.3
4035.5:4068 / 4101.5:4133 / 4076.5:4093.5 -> -0.3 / 12.9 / 14.1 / 13.5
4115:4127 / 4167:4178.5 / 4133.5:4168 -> 0.0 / 14.6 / 13.7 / 14.1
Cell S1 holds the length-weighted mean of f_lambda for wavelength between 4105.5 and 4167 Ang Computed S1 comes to 14.2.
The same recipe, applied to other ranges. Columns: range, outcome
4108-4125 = 14.6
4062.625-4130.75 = 13.7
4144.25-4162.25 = 14.2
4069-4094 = 13.6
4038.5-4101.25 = 13.3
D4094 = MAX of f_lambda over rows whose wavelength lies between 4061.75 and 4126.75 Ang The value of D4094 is 15.08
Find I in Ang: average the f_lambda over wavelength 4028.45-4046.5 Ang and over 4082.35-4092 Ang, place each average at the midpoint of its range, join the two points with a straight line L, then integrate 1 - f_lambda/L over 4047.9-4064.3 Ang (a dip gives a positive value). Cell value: 0.7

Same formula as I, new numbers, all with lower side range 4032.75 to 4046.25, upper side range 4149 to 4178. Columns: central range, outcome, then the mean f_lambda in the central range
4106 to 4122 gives -0.9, 14.5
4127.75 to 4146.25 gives 0.6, 13.5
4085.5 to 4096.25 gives -0.6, 14.3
